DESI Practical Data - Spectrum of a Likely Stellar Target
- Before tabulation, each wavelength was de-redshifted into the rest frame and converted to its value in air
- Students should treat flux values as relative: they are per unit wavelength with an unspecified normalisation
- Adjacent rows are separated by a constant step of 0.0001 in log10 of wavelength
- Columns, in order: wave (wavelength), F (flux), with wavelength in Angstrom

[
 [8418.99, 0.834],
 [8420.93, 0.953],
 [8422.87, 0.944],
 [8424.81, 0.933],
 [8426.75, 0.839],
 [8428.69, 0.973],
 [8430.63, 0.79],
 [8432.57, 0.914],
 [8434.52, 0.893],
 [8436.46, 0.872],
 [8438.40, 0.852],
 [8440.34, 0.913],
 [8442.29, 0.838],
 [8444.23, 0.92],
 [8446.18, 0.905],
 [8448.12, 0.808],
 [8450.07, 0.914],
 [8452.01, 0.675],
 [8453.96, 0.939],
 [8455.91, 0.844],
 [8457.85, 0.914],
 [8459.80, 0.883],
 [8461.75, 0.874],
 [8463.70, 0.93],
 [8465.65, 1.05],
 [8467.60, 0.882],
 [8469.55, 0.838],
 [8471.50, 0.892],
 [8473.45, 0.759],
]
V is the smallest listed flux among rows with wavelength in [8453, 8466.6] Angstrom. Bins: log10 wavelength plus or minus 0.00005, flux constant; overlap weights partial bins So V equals 0.844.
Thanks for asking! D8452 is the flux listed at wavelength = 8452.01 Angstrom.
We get 0.675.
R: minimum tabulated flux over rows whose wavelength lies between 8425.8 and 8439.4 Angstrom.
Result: 0.79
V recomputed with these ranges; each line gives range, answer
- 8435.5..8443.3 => 0.838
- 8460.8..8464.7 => 0.874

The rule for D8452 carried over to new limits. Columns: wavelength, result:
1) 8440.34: 0.913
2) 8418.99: 0.834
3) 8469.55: 0.838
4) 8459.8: 0.883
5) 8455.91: 0.844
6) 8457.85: 0.914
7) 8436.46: 0.872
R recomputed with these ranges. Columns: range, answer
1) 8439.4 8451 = 0.808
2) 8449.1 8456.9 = 0.675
